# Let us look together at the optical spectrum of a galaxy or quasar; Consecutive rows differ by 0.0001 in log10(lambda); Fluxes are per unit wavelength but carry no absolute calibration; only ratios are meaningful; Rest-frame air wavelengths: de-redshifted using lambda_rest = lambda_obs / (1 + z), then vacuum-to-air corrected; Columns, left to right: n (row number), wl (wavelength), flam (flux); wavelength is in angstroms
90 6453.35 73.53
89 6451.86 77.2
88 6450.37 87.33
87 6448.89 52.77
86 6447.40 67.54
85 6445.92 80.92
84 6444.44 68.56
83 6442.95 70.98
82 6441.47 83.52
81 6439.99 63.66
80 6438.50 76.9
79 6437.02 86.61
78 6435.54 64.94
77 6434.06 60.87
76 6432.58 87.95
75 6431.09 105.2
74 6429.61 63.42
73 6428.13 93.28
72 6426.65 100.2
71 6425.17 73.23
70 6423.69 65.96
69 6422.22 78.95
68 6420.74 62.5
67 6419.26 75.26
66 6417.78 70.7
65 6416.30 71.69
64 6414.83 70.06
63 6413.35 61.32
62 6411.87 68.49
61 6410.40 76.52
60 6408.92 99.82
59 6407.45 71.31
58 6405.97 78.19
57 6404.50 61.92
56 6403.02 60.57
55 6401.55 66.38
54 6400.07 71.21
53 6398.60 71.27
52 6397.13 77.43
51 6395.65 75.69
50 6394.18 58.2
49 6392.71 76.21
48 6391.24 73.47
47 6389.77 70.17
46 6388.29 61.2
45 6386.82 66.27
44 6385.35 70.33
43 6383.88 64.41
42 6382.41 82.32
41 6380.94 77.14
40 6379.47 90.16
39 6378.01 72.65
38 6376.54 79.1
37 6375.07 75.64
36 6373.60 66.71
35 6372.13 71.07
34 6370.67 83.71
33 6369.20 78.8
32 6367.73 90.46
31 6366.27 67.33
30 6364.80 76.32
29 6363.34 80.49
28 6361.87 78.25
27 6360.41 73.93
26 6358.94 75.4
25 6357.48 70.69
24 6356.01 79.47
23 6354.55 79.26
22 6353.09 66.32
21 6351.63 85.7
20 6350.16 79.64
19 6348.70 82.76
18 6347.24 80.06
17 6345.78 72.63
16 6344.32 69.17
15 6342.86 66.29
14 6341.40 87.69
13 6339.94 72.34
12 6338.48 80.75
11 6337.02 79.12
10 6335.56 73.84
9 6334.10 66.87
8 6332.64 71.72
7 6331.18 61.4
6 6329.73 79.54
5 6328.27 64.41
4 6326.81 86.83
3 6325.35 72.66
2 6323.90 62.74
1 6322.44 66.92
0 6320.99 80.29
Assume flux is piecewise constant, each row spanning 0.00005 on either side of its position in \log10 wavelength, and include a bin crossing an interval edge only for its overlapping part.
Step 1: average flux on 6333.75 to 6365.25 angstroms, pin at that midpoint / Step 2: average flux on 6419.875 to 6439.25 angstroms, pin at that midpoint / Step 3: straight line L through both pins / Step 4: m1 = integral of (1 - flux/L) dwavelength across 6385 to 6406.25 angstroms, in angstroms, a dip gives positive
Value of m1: 2.34 angstroms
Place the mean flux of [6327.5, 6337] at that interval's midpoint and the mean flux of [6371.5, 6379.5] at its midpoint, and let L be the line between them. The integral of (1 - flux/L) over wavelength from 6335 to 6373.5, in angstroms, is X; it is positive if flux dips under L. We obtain -2.3 angstroms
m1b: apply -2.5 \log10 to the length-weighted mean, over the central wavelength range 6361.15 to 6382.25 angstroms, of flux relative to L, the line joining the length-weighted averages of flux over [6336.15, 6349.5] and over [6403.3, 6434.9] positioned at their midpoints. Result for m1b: -0.02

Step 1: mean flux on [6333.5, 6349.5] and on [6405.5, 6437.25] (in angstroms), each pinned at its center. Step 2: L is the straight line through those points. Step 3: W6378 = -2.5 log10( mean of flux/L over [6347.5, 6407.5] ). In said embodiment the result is 0.03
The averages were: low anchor 75.7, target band 74.2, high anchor 76.5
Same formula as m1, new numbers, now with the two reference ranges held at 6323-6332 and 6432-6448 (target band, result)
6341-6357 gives -1.2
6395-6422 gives 0.5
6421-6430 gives -0.7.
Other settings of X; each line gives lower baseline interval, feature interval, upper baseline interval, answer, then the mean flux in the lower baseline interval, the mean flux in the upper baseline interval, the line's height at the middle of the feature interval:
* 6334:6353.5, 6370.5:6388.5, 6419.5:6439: 0.8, 76.4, 78.4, 77.2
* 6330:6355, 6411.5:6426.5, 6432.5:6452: 0.5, 75.1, 73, 73.5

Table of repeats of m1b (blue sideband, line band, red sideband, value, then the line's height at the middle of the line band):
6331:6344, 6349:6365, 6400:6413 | -0.05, 73.3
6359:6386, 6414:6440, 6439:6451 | -0.05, 73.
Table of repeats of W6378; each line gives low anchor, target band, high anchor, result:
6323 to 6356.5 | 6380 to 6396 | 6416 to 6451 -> 0.07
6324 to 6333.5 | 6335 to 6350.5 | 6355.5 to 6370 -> -0.04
